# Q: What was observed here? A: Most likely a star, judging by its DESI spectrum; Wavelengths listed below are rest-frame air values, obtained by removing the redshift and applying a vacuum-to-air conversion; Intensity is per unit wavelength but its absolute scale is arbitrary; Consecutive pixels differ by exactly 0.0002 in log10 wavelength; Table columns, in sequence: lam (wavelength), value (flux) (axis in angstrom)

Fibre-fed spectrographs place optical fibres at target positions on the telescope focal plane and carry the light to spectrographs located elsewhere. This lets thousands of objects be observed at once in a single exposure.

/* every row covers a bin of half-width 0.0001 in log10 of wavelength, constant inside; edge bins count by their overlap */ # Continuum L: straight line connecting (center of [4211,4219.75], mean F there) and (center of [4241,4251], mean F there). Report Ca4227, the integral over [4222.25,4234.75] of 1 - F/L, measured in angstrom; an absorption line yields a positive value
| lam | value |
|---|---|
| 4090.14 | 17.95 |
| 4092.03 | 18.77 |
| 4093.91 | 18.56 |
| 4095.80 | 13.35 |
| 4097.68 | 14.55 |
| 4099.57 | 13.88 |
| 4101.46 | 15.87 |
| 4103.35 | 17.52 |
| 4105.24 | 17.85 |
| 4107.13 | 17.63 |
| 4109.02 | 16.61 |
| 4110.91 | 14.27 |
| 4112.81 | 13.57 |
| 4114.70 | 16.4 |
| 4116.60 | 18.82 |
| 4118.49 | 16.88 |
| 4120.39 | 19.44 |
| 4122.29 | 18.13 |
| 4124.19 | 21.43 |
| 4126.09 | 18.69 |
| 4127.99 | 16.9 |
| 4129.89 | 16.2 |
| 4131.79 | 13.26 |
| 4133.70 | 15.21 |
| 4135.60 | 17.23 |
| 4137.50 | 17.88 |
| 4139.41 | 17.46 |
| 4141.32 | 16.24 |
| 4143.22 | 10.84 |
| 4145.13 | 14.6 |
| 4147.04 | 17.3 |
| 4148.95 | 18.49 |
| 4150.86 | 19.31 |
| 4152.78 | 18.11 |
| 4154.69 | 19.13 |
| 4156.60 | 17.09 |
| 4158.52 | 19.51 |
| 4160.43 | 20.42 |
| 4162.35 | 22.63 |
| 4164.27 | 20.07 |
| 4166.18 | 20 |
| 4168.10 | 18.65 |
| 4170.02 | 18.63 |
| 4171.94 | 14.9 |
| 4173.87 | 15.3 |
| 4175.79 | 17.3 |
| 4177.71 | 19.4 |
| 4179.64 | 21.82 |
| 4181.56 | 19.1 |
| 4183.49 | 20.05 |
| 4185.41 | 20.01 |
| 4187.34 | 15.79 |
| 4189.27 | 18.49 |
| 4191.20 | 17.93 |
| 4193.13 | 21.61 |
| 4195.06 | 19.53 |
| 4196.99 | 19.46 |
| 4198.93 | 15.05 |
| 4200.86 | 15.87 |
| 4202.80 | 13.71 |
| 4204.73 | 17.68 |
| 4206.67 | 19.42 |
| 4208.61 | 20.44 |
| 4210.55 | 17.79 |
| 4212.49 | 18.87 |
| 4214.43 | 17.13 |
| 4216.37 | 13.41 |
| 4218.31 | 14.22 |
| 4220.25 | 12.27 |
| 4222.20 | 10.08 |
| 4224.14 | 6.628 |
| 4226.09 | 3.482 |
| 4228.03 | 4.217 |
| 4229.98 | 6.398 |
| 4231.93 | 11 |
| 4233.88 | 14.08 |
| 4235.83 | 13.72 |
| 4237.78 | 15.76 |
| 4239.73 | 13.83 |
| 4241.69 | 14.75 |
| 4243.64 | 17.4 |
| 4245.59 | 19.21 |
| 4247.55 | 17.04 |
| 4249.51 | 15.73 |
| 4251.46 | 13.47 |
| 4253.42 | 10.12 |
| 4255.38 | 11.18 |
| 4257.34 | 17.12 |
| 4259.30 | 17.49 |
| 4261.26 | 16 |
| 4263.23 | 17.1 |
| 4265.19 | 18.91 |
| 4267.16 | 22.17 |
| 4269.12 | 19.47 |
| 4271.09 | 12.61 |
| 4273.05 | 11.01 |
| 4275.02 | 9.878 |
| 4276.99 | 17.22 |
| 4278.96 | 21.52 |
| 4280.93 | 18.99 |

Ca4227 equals 6.5 angstrom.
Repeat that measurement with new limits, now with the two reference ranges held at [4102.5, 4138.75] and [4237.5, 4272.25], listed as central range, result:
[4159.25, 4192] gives -4.4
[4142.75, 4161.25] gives -0.9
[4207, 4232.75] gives 6.6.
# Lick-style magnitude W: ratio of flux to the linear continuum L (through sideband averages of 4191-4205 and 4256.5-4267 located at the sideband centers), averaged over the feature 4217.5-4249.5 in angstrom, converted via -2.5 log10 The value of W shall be 0.398 mag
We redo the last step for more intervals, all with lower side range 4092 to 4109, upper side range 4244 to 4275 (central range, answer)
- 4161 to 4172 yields -0.21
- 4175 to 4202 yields -0.17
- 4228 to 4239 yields 0.35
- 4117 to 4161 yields -0.08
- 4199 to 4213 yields -0.10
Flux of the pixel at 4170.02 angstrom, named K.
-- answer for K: 18.63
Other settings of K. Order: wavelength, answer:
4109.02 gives 16.61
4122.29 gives 18.13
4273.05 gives 11.01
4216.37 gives 13.41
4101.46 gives 15.87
